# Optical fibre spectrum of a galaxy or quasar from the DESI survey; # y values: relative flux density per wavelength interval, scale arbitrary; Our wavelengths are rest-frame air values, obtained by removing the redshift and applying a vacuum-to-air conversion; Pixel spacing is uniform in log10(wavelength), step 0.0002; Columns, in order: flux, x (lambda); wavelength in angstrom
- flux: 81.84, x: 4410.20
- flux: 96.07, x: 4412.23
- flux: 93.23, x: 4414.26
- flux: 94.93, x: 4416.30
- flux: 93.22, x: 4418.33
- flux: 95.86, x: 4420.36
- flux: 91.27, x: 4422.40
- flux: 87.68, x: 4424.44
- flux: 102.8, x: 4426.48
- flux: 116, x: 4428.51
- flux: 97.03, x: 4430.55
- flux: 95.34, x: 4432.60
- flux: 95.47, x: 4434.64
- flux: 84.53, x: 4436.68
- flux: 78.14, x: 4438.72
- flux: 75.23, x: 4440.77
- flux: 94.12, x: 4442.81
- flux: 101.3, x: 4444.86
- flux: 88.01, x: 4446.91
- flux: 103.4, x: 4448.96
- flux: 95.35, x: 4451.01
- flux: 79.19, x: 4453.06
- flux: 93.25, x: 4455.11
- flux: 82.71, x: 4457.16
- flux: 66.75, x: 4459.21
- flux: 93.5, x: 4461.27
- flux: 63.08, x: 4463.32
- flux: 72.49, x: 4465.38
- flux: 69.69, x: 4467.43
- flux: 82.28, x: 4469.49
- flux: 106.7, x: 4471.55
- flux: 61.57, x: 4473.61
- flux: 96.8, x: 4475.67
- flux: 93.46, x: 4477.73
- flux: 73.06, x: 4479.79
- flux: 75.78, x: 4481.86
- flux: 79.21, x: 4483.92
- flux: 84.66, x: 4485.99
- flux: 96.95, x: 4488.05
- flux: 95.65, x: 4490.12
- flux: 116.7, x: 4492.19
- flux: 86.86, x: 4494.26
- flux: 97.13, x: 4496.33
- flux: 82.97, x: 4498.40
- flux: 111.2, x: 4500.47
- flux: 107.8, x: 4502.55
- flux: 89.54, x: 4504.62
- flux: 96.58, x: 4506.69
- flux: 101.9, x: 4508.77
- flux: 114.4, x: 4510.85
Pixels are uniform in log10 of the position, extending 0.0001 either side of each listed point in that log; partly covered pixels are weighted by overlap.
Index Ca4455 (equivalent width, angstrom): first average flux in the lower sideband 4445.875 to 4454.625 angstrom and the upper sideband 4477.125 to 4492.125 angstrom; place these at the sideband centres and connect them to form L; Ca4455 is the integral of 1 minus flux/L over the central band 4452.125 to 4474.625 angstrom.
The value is 2.7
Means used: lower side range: 91.6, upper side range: 87.3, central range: 79.2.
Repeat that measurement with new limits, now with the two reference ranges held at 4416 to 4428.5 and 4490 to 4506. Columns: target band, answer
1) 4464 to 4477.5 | 2.2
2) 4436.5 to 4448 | 1.1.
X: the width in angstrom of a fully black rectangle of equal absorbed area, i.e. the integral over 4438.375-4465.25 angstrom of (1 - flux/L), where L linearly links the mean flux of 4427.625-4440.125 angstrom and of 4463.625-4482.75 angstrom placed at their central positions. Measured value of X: 0.7 angstrom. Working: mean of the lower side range 93.5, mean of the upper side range 80.7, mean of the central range 85.4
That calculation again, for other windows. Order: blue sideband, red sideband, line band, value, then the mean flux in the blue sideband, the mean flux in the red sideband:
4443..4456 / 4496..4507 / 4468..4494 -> 2.1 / 93.4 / 97.7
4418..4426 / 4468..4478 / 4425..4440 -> -0.6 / 92.6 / 86.9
